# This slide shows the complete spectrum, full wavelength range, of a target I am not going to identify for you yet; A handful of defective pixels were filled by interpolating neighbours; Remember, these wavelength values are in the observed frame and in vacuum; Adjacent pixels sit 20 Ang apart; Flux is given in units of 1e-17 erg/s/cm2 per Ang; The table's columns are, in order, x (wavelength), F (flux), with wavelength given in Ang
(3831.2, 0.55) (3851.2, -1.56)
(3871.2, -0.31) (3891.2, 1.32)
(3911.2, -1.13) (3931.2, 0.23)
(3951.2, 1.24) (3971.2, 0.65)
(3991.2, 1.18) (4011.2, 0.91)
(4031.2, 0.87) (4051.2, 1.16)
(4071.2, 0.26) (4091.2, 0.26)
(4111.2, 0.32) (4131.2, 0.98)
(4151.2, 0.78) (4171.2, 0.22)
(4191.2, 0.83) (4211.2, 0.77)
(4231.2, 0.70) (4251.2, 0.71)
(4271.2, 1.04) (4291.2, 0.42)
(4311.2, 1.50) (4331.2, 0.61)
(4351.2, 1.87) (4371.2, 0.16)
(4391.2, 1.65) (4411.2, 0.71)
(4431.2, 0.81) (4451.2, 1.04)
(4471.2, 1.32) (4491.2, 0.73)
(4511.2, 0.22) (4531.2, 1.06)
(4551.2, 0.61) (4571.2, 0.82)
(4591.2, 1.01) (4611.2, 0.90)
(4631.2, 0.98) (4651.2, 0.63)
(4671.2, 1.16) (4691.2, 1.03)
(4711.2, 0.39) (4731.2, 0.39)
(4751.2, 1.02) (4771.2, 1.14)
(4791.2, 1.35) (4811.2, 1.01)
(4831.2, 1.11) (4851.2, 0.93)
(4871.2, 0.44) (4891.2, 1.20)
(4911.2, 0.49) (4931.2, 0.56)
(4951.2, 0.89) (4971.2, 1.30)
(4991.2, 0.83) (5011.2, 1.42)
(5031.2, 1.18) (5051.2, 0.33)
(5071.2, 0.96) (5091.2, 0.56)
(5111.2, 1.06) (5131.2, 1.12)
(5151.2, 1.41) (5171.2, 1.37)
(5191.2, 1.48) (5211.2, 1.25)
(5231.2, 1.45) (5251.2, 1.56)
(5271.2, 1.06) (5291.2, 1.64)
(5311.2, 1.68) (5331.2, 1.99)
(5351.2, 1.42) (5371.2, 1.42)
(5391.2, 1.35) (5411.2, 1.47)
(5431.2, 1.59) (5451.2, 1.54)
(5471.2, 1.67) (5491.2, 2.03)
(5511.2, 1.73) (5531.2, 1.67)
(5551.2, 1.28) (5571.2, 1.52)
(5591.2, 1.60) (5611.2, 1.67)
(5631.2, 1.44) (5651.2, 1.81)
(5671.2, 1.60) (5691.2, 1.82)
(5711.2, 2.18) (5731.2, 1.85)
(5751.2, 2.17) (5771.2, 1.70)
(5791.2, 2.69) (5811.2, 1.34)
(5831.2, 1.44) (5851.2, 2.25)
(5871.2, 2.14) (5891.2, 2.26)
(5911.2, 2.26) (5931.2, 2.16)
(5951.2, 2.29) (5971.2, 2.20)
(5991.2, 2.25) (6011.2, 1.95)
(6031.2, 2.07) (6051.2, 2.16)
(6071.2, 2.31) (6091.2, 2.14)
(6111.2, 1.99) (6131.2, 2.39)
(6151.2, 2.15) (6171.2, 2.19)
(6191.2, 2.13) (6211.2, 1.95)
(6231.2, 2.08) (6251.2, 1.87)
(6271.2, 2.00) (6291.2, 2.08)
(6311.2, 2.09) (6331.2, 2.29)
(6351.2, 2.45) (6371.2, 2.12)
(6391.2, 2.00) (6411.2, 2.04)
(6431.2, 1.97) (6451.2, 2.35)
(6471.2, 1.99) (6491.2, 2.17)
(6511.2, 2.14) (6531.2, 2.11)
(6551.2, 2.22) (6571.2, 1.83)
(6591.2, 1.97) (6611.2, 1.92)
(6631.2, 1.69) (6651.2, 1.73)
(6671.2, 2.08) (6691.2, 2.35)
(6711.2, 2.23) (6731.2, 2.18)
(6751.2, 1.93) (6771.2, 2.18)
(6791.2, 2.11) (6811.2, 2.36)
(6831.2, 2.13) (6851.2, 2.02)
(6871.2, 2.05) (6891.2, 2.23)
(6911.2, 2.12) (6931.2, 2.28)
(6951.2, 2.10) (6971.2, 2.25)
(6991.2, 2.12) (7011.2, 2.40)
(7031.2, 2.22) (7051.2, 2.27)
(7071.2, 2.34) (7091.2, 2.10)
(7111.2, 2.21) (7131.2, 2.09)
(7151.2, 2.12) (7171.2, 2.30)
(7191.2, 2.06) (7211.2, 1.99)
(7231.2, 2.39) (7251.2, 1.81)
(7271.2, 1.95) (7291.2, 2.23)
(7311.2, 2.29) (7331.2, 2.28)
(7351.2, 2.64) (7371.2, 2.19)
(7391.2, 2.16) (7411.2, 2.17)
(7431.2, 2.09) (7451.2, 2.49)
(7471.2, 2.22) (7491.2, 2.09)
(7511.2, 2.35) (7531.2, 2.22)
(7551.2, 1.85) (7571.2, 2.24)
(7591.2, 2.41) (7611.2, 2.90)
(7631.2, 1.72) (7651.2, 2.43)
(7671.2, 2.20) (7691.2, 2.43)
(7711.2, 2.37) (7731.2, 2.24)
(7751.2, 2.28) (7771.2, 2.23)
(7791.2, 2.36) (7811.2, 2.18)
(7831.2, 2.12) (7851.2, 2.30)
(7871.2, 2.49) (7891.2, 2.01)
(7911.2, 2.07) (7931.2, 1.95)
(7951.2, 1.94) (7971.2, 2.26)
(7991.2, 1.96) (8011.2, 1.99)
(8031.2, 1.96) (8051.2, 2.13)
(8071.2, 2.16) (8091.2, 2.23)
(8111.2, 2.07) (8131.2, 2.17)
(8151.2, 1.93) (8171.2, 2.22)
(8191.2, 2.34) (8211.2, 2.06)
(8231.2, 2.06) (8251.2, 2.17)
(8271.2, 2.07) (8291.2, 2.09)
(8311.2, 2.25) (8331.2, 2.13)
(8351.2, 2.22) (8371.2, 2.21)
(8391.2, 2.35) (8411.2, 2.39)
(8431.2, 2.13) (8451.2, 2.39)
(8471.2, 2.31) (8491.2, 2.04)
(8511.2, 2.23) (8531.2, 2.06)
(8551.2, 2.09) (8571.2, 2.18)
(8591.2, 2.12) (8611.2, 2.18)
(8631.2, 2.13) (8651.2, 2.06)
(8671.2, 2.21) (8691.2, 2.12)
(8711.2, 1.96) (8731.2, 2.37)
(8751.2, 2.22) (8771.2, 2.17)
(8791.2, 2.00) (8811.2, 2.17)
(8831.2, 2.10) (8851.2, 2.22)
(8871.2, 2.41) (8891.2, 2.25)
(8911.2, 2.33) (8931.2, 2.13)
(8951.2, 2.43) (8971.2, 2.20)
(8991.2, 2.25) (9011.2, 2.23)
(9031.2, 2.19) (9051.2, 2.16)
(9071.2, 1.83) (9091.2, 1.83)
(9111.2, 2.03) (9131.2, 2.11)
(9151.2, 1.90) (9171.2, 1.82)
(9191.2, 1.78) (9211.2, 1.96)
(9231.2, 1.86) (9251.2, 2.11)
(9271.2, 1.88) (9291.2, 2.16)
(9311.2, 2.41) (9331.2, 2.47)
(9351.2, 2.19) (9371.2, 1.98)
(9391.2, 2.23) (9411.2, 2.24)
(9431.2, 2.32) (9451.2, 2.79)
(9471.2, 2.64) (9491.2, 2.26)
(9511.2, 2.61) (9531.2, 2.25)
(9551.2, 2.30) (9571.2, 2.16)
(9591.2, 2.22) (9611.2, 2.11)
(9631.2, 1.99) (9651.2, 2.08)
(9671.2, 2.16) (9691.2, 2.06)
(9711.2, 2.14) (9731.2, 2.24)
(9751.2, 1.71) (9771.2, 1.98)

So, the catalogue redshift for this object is 0.283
